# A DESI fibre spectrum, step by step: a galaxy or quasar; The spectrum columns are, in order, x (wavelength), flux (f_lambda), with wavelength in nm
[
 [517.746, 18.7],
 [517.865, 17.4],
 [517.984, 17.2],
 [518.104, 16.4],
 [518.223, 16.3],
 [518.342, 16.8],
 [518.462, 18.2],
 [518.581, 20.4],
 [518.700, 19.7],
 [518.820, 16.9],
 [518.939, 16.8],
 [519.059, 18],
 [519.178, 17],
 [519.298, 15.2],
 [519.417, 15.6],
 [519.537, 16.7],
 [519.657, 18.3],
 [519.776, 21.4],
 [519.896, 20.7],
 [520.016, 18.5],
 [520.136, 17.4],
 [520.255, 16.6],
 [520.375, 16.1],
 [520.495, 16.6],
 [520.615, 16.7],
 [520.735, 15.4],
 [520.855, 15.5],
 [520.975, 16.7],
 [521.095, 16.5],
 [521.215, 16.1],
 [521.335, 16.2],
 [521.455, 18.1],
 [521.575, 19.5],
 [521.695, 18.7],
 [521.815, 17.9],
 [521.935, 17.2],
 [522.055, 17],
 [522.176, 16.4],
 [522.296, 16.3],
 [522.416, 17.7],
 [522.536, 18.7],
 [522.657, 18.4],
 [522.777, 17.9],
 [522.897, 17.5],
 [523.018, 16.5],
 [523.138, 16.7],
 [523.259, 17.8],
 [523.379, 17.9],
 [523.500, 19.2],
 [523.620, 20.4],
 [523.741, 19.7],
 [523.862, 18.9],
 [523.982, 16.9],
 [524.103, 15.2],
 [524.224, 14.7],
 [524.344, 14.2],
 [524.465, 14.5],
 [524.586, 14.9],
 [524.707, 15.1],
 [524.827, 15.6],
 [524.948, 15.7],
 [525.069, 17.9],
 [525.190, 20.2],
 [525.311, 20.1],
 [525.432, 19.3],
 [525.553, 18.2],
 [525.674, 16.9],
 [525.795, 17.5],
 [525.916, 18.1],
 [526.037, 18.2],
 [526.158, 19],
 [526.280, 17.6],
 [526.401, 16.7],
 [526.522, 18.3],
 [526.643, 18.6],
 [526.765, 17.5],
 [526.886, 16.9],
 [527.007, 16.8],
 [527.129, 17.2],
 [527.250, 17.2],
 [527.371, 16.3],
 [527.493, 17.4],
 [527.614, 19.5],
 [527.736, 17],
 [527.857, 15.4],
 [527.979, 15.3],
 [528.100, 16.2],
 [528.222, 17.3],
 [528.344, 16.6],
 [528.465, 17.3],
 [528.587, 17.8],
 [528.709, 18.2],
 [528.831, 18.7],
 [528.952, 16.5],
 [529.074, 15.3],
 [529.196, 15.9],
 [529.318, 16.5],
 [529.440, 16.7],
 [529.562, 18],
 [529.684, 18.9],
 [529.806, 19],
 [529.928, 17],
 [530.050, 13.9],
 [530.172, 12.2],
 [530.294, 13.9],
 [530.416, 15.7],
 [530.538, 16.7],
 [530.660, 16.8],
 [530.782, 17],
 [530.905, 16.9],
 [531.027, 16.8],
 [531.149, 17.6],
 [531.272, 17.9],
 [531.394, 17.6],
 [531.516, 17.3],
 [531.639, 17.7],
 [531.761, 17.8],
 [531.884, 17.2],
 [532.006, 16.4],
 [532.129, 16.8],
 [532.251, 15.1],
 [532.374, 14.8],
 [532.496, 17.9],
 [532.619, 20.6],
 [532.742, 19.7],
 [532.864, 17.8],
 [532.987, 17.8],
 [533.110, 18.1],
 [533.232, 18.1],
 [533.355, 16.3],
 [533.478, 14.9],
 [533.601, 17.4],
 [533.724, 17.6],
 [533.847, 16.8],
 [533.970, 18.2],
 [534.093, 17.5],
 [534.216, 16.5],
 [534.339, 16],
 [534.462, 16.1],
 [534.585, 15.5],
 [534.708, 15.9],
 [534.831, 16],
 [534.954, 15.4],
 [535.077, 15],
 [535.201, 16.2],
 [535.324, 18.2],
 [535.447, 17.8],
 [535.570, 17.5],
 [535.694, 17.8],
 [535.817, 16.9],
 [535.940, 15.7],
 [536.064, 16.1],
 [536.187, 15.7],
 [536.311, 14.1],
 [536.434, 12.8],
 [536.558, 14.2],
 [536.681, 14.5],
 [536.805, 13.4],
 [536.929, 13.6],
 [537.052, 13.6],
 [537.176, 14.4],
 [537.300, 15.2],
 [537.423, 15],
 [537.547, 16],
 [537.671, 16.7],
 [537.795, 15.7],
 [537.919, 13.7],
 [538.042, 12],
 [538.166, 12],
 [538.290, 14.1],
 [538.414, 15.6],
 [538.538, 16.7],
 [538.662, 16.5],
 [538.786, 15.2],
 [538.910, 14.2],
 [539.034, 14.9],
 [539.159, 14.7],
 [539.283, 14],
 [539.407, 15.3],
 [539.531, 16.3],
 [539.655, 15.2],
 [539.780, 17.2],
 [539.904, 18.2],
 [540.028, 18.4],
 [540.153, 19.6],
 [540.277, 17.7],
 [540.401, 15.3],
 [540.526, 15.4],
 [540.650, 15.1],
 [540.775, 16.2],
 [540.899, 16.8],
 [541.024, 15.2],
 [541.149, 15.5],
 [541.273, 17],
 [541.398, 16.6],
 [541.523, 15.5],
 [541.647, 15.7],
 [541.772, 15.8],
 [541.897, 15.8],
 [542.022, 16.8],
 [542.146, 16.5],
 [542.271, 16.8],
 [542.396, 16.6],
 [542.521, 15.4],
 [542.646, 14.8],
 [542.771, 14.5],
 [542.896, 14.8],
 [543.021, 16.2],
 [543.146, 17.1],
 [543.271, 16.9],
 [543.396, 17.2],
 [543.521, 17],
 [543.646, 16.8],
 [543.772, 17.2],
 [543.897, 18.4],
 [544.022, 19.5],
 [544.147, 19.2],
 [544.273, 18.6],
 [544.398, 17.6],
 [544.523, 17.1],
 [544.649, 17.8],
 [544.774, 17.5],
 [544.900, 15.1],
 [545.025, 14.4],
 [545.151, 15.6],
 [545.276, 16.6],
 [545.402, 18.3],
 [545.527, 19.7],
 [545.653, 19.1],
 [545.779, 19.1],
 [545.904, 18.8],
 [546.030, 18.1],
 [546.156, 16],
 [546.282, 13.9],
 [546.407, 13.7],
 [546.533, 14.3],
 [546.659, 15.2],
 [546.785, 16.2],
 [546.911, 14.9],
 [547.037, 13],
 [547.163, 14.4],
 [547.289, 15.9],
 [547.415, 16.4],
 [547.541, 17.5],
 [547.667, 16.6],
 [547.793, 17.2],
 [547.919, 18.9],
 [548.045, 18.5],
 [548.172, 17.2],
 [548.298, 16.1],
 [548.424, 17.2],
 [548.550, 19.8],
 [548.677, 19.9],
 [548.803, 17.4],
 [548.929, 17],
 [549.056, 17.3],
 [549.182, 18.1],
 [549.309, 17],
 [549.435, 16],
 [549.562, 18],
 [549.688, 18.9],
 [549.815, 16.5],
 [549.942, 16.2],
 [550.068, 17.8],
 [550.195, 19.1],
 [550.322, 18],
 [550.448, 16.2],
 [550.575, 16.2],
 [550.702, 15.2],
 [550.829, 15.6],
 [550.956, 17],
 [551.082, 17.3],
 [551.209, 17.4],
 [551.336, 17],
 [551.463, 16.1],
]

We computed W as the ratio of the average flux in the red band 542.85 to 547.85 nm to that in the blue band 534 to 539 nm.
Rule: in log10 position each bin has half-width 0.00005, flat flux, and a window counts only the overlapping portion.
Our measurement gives 1.1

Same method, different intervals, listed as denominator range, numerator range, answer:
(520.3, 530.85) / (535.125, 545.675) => 0.94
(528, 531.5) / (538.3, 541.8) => 0.96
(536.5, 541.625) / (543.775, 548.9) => 1.10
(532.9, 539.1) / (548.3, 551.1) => 1.10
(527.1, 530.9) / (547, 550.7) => 1.03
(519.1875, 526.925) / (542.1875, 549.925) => 0.97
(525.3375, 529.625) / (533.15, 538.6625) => 0.90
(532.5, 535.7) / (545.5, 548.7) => 0.98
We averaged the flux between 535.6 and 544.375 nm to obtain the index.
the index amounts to 15.9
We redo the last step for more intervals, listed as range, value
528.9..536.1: 16.8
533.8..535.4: 16.4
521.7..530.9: 17.1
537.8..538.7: 14.4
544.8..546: 17.4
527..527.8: 17.4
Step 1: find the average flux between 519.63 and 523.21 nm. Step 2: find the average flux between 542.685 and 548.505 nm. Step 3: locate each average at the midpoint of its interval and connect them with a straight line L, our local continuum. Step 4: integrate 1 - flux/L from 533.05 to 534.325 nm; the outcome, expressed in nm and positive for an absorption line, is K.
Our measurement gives 0.00 nm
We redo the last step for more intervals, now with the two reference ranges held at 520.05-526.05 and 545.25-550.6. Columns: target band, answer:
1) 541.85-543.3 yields 0.092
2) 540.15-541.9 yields 0.100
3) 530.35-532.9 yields -0.010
